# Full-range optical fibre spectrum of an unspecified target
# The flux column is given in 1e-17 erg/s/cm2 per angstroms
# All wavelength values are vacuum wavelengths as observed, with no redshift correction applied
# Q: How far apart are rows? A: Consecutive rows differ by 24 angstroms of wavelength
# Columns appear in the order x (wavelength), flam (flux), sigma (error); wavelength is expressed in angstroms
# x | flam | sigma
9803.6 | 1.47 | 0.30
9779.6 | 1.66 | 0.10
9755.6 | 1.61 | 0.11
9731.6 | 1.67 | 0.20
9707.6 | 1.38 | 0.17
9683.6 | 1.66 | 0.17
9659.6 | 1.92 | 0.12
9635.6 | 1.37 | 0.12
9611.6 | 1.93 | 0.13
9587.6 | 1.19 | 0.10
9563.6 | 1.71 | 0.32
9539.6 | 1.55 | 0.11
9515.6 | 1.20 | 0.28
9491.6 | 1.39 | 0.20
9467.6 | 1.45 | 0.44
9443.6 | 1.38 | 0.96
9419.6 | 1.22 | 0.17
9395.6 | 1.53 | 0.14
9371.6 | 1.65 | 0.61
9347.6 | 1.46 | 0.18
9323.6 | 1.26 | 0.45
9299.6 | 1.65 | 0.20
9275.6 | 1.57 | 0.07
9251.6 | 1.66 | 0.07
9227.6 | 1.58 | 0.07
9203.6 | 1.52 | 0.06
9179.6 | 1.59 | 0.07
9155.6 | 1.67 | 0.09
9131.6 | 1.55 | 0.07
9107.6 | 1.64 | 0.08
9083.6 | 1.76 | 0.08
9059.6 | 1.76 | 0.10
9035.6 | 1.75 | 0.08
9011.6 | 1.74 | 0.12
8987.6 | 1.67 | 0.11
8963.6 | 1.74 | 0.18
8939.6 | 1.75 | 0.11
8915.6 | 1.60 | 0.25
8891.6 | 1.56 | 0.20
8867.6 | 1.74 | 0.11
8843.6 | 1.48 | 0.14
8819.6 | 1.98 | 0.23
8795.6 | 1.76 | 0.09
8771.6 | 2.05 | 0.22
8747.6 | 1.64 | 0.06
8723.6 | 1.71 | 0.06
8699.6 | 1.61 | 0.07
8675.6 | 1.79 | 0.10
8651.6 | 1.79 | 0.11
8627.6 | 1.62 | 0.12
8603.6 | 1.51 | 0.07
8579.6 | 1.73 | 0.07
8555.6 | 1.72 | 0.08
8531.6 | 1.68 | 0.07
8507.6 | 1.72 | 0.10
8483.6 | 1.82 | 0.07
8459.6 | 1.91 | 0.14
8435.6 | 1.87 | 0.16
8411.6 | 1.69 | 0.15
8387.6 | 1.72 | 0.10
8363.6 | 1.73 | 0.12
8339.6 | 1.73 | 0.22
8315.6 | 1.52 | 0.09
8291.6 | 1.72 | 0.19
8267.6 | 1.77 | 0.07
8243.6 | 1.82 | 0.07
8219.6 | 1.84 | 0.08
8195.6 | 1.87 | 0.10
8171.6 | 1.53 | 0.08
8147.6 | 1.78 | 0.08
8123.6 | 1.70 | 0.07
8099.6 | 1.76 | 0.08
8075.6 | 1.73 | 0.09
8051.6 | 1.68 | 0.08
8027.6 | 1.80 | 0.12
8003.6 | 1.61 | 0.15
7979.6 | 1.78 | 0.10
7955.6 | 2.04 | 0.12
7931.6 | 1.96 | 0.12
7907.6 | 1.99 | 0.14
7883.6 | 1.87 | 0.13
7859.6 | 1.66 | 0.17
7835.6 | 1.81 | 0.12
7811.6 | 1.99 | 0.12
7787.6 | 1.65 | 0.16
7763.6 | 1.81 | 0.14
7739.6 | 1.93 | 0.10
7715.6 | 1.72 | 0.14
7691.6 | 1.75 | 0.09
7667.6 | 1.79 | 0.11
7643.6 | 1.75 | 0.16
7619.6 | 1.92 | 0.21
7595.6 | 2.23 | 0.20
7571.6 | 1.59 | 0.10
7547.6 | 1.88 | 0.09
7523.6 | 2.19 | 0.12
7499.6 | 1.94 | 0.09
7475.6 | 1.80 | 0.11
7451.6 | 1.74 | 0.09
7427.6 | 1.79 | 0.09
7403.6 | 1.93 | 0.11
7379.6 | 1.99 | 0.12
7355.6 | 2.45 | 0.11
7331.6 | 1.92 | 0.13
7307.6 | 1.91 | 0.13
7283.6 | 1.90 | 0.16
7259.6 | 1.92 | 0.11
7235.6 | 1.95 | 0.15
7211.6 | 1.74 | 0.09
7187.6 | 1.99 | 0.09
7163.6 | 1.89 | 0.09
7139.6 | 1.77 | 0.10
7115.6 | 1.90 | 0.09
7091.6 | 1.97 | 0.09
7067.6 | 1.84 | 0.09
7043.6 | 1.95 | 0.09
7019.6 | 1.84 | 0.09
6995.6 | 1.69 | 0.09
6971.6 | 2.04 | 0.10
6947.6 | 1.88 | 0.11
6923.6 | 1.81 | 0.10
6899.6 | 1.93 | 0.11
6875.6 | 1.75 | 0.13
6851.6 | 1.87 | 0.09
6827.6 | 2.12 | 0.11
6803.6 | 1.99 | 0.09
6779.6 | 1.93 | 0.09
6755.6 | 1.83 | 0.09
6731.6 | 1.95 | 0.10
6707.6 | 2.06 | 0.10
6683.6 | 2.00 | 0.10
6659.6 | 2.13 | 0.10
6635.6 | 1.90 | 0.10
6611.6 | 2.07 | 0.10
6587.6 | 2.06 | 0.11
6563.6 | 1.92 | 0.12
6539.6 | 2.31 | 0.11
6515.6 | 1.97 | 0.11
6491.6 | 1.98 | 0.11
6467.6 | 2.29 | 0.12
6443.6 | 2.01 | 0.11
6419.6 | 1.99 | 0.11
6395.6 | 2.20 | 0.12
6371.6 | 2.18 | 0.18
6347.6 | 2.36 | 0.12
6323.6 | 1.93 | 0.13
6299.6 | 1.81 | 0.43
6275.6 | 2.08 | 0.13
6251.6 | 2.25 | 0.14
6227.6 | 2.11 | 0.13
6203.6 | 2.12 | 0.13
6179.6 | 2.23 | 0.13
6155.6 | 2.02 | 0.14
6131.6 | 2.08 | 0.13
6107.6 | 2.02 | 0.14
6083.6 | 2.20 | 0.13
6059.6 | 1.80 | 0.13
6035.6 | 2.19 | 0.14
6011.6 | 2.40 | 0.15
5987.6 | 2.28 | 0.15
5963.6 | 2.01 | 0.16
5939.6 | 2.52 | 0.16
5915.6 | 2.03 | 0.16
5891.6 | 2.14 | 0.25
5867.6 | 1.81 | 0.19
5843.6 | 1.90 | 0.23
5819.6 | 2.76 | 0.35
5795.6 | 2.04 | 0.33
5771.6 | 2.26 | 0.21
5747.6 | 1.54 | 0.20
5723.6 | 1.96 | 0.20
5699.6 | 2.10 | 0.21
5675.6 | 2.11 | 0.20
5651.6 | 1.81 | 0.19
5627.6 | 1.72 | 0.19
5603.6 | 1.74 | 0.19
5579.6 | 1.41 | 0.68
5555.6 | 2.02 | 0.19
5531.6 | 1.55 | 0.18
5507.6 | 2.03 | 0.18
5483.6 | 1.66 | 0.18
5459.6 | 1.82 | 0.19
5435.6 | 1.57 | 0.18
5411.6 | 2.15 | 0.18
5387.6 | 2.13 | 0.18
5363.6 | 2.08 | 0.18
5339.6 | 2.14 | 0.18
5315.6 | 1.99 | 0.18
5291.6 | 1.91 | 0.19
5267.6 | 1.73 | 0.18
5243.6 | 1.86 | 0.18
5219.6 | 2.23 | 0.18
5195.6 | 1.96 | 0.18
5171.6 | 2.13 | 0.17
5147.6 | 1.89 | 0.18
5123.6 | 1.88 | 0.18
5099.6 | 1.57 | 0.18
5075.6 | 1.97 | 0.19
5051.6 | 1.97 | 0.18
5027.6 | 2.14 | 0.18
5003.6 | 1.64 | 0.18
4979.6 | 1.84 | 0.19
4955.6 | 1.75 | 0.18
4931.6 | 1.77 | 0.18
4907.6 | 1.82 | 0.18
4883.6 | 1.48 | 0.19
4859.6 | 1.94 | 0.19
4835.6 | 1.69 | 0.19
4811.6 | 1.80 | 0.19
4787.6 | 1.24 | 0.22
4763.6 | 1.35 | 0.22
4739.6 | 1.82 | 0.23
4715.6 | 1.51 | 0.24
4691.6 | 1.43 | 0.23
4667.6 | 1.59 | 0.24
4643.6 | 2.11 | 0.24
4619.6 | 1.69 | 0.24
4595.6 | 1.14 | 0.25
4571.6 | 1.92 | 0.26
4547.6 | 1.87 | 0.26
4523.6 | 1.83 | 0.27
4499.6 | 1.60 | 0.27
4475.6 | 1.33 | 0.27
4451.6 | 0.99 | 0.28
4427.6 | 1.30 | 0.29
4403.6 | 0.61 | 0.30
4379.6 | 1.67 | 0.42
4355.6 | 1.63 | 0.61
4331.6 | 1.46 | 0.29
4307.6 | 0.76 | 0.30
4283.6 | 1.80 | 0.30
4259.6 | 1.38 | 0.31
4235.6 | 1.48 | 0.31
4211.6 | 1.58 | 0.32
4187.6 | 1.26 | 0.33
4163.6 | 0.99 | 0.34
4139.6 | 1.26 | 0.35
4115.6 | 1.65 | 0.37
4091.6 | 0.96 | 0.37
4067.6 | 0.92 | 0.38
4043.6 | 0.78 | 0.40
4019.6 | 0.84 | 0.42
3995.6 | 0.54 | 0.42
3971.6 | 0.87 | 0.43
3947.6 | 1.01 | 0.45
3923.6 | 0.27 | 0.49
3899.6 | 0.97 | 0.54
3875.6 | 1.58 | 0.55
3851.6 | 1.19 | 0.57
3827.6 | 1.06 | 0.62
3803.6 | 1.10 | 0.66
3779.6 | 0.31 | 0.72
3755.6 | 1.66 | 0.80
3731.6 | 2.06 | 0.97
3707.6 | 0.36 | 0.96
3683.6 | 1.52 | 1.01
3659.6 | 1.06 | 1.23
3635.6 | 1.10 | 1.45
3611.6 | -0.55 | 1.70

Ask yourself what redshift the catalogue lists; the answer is 0.12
